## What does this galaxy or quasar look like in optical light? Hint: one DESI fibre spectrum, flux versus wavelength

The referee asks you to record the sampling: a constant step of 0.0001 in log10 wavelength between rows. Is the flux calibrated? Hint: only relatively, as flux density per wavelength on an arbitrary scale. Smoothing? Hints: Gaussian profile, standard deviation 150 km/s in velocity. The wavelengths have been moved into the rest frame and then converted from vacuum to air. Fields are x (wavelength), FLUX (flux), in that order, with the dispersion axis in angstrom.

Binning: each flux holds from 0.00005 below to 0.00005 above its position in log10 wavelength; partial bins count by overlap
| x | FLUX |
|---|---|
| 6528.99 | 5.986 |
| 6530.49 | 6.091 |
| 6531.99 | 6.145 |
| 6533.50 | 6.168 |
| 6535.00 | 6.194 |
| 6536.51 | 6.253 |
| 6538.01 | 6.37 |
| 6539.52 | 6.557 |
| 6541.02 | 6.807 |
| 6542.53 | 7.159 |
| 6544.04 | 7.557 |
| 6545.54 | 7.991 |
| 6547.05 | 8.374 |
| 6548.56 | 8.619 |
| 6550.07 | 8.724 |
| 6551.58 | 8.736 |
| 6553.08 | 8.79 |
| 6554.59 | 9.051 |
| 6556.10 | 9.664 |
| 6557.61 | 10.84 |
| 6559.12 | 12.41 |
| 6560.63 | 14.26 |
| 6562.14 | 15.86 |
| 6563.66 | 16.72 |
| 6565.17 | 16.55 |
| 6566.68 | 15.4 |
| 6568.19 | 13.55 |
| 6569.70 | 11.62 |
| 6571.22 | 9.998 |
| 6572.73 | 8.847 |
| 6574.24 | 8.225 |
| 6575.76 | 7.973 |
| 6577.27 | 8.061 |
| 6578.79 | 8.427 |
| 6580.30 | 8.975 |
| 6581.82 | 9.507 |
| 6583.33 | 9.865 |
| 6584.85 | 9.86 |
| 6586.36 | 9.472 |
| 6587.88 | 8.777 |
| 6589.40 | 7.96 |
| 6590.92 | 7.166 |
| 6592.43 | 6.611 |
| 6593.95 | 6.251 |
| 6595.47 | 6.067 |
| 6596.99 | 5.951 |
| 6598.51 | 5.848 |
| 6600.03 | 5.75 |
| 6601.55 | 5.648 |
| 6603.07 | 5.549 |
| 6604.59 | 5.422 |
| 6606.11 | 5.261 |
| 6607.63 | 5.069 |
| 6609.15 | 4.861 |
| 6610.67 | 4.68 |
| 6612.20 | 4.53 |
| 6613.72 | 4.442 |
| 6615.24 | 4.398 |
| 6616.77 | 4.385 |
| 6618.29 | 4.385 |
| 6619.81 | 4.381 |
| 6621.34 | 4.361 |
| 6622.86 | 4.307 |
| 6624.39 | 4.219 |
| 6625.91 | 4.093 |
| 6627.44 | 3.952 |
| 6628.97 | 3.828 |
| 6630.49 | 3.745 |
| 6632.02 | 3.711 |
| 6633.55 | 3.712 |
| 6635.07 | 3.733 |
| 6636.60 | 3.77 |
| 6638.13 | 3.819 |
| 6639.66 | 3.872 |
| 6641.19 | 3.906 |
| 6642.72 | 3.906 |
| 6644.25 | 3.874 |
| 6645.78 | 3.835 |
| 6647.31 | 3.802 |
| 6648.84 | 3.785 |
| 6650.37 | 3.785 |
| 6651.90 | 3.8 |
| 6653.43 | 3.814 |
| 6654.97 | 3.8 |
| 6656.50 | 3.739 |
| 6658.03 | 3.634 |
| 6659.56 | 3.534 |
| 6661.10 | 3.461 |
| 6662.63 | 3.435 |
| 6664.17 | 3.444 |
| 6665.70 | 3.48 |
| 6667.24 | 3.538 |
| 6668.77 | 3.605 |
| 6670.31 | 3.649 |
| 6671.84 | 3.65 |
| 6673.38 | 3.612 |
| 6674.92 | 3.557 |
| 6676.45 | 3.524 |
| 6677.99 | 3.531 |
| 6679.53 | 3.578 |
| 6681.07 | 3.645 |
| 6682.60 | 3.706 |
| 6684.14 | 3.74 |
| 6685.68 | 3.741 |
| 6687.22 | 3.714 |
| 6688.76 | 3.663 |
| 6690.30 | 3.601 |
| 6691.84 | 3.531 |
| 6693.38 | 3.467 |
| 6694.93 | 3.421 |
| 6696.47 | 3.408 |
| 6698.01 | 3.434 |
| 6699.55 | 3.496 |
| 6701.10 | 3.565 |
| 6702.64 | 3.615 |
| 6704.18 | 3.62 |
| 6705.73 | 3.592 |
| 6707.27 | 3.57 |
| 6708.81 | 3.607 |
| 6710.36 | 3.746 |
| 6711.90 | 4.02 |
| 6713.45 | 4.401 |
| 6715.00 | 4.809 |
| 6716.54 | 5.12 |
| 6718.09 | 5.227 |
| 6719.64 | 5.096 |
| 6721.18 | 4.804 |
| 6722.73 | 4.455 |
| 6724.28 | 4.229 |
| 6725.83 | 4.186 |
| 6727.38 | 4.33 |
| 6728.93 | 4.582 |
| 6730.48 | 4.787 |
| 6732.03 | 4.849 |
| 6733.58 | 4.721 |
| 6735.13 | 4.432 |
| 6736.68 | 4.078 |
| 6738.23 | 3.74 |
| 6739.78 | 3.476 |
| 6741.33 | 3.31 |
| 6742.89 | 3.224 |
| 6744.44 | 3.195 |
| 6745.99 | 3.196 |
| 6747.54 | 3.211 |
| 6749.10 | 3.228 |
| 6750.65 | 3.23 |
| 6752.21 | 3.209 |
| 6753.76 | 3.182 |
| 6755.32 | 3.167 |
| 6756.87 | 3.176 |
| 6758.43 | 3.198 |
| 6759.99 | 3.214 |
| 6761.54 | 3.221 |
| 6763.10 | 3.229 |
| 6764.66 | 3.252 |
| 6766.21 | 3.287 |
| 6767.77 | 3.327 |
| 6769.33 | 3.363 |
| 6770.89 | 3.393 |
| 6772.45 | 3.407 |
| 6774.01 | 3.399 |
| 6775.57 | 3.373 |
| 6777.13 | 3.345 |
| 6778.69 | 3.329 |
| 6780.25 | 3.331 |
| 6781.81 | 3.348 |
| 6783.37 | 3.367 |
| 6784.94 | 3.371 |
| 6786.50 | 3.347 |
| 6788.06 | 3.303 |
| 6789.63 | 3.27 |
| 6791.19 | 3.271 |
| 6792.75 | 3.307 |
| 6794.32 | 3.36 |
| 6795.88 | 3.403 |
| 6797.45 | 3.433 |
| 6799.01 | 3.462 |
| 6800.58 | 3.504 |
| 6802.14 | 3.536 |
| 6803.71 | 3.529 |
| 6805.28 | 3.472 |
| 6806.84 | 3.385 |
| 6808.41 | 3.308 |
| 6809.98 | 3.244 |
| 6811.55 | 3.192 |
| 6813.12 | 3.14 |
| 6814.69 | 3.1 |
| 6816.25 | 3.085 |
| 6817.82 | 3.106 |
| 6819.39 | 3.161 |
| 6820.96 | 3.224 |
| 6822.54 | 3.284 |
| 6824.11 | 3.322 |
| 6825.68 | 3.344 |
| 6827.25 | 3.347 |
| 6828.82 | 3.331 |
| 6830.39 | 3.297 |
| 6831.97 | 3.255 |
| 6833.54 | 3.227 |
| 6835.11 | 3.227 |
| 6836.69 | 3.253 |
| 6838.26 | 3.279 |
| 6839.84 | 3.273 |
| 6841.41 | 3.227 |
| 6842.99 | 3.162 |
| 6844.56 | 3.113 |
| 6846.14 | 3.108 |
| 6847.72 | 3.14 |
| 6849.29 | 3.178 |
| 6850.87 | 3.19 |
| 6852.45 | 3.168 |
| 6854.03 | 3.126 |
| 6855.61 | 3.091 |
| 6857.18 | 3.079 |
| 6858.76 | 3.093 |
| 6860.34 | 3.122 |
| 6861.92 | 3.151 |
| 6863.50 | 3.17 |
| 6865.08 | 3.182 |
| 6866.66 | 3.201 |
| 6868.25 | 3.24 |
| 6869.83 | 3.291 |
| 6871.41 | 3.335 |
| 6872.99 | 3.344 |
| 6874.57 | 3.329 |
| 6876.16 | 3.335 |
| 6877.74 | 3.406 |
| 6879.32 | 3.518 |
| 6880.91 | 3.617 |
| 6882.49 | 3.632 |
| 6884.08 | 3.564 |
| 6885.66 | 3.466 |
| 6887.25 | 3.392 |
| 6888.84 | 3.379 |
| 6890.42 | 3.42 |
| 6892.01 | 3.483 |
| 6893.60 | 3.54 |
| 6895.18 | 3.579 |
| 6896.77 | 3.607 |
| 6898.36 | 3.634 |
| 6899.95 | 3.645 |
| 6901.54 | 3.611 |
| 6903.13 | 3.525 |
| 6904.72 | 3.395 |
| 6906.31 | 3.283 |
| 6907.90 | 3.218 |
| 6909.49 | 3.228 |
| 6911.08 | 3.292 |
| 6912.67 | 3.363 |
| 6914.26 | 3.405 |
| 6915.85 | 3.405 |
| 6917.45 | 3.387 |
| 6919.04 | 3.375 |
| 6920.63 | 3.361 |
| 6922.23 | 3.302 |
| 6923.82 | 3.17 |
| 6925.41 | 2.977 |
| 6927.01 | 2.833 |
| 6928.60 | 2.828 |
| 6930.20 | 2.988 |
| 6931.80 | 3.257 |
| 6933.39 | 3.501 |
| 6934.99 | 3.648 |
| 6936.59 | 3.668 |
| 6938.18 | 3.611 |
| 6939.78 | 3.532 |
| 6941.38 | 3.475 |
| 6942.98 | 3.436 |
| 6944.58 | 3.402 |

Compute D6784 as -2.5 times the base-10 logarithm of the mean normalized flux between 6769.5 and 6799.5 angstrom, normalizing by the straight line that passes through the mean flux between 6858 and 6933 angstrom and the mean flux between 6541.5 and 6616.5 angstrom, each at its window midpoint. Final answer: 0.47 mag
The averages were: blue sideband 8.56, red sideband 3.34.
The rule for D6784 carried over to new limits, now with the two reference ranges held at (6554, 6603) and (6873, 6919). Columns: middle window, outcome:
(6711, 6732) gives 0.429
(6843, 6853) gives 0.360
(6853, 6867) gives 0.305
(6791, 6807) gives 0.481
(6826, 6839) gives 0.388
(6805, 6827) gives 0.474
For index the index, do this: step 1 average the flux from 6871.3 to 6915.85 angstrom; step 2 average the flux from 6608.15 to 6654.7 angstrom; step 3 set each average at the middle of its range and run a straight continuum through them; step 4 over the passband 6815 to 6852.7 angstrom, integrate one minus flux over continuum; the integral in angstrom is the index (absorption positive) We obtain 3.87 angstrom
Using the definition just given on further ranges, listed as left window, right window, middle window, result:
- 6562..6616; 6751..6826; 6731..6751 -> 3.48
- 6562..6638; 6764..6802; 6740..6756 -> 3.28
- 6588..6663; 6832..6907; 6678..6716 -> 4.51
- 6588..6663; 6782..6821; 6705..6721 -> -1.62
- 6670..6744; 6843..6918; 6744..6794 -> 5.85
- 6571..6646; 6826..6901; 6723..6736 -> 0.26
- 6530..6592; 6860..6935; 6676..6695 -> 9.42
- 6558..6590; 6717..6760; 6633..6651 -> 9.52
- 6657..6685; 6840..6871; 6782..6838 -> -0.72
